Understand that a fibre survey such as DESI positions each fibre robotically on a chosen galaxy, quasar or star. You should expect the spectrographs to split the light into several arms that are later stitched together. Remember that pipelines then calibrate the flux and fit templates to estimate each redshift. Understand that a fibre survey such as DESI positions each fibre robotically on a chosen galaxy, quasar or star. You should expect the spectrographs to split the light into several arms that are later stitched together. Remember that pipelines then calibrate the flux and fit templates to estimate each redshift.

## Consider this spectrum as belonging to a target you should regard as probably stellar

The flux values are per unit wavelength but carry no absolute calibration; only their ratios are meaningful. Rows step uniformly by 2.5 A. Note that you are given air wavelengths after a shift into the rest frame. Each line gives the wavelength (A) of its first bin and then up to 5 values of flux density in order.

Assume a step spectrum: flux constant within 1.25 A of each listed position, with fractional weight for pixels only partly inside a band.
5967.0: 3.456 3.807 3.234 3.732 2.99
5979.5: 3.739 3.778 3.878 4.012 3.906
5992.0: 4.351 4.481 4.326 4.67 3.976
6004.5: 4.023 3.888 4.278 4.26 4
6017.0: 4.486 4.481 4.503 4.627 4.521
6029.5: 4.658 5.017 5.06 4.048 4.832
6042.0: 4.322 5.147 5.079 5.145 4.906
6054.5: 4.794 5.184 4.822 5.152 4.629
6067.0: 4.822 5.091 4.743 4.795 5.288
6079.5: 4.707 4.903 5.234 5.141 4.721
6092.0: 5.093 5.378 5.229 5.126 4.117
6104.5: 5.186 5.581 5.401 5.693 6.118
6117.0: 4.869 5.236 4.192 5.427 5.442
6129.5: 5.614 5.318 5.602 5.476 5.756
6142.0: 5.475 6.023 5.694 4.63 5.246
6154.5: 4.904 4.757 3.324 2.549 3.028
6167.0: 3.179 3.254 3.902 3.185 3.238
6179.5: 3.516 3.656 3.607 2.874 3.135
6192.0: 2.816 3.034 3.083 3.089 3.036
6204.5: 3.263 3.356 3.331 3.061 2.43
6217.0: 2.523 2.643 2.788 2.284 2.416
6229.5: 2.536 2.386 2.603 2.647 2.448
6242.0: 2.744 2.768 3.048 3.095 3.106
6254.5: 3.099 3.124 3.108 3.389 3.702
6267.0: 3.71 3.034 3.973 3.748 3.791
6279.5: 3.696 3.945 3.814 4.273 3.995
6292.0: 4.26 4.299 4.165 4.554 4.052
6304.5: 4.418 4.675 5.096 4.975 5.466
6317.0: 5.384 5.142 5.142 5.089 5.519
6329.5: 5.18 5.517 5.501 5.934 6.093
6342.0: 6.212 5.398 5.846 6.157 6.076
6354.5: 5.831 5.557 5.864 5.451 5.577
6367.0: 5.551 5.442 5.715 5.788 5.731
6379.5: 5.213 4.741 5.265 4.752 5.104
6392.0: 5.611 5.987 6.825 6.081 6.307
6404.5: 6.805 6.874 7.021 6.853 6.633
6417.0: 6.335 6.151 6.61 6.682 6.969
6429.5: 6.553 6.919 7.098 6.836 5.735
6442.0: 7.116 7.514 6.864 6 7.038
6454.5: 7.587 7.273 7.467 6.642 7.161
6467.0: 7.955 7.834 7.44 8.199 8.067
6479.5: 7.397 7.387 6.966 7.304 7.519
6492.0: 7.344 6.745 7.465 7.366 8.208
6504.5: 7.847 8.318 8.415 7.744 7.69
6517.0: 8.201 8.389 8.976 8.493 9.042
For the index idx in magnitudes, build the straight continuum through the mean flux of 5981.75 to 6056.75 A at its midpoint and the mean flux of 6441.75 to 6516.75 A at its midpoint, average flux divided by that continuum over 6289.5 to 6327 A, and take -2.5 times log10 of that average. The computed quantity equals 0.31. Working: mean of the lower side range 4.47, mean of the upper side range 7.48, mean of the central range 4.76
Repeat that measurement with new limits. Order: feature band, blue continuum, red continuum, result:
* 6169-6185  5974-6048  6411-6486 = 0.465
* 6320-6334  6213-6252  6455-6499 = -0.178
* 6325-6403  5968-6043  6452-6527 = 0.198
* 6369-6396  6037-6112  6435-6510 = 0.251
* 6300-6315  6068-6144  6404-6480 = 0.309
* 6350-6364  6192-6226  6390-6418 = -0.033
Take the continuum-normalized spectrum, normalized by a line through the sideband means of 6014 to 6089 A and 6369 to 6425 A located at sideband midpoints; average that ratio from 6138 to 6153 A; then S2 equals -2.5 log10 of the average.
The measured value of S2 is -0.07 mag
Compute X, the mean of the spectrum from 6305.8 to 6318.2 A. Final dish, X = 5.12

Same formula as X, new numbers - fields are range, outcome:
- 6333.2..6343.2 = 5.93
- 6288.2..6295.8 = 4.19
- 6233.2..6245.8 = 2.64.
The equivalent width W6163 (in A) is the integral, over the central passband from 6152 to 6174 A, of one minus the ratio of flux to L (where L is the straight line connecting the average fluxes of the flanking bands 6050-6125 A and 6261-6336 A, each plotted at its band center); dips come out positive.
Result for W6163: 5.2 A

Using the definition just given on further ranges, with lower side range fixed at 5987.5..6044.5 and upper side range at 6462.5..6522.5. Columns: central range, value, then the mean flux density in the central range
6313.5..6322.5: 1.7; 5.29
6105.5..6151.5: -2.0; 5.42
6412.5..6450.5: 3.2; 6.68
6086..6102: -0.3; 5.04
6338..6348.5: 1.2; 5.89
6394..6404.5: 1.0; 6.38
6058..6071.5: -0.4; 4.9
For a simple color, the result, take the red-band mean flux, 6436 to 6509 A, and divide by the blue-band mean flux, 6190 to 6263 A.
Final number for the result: 2.56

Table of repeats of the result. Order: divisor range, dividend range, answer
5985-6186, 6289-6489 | 1.30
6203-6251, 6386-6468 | 2.41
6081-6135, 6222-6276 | 0.58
